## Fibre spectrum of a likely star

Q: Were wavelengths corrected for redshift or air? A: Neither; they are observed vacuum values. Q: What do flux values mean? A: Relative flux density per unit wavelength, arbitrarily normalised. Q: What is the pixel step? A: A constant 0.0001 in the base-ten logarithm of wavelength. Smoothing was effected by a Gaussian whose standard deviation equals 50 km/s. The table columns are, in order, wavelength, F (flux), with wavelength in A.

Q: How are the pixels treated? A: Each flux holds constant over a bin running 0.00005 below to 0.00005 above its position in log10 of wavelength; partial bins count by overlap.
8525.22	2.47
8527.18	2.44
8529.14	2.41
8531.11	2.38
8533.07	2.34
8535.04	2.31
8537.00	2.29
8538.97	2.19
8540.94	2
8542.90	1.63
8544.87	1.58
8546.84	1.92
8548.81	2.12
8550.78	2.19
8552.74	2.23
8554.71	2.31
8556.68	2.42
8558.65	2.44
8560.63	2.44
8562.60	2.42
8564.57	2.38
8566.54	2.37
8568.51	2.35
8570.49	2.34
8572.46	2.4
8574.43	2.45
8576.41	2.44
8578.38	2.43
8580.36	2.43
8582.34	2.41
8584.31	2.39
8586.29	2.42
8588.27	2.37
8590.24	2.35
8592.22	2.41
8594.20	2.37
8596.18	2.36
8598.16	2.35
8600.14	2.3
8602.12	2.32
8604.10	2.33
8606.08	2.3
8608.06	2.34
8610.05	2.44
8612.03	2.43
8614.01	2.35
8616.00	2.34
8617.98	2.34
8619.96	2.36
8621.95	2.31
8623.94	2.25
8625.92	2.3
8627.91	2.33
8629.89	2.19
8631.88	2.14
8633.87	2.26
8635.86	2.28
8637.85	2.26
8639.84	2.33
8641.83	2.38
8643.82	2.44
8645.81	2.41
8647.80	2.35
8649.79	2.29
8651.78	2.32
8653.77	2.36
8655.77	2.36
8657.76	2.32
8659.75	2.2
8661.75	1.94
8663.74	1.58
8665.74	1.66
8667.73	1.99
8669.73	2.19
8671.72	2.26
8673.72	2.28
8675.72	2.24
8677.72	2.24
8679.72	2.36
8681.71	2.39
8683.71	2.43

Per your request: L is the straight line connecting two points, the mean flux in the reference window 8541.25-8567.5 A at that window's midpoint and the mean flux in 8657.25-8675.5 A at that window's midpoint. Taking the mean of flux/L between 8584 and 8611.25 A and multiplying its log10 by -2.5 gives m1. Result -0.11 mag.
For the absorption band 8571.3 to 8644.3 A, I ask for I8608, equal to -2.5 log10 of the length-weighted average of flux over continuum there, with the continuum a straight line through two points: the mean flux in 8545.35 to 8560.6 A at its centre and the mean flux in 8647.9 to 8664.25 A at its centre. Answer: -0.07 mag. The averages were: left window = 2.22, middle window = 2.35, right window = 2.2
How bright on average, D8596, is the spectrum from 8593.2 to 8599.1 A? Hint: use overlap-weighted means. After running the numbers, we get 2.36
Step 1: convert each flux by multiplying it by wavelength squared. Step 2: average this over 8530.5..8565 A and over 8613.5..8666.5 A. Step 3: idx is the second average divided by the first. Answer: 1.05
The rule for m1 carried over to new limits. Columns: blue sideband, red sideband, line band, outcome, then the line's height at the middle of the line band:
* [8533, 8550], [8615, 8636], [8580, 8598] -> -0.10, 2.17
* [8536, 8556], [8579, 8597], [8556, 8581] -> -0.08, 2.23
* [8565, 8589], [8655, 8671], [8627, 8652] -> -0.09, 2.13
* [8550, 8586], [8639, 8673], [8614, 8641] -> -0.01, 2.26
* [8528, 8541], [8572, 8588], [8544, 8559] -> 0.10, 2.34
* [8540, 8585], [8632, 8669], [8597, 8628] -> -0.05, 2.23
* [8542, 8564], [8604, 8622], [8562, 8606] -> -0.06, 2.26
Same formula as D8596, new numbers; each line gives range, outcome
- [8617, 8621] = 2.35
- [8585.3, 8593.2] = 2.39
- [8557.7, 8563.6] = 2.43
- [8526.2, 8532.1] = 2.41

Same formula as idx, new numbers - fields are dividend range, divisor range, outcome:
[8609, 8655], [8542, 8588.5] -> 1.03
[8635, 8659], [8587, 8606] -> 1.01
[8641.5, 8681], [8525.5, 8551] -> 1.06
